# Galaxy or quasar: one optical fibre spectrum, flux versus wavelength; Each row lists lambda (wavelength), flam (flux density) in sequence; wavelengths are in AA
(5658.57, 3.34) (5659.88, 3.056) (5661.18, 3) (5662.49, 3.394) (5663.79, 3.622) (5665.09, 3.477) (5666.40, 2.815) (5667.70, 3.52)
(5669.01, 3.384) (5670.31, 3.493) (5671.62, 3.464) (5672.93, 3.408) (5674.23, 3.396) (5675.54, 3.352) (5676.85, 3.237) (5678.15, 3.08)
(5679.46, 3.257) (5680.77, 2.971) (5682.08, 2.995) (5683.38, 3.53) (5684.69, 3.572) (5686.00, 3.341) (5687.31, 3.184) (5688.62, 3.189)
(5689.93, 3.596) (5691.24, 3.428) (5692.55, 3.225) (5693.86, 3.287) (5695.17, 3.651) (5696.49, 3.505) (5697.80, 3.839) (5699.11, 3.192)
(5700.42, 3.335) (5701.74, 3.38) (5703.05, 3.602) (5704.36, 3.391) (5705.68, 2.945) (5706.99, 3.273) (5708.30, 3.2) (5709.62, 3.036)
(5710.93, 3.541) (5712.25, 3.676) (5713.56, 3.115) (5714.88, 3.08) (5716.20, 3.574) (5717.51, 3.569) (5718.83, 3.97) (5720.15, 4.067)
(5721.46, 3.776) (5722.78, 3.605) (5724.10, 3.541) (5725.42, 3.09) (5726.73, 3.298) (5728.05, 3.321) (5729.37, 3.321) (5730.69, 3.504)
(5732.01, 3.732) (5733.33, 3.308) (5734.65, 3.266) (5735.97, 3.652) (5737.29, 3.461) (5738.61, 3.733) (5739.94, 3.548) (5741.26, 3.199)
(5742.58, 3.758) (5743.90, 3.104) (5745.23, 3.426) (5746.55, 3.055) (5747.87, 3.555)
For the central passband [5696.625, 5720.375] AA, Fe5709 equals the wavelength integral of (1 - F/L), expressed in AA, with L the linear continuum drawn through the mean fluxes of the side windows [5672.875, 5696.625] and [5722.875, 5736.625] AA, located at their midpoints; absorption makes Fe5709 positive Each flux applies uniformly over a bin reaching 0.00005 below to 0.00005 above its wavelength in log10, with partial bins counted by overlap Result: -0.4 AA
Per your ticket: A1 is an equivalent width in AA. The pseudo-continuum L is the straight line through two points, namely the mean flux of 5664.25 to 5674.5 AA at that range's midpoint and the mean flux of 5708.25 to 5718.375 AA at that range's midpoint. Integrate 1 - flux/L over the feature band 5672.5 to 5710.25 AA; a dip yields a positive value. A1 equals 0.53 AA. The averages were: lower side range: 3.37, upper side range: 3.37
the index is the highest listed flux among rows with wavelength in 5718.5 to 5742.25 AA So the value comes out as 4.067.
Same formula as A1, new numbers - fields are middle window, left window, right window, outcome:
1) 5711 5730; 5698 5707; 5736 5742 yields -0.5 AA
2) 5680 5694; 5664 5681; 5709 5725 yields 0.4 AA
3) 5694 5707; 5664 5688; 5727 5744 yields -0.2 AA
